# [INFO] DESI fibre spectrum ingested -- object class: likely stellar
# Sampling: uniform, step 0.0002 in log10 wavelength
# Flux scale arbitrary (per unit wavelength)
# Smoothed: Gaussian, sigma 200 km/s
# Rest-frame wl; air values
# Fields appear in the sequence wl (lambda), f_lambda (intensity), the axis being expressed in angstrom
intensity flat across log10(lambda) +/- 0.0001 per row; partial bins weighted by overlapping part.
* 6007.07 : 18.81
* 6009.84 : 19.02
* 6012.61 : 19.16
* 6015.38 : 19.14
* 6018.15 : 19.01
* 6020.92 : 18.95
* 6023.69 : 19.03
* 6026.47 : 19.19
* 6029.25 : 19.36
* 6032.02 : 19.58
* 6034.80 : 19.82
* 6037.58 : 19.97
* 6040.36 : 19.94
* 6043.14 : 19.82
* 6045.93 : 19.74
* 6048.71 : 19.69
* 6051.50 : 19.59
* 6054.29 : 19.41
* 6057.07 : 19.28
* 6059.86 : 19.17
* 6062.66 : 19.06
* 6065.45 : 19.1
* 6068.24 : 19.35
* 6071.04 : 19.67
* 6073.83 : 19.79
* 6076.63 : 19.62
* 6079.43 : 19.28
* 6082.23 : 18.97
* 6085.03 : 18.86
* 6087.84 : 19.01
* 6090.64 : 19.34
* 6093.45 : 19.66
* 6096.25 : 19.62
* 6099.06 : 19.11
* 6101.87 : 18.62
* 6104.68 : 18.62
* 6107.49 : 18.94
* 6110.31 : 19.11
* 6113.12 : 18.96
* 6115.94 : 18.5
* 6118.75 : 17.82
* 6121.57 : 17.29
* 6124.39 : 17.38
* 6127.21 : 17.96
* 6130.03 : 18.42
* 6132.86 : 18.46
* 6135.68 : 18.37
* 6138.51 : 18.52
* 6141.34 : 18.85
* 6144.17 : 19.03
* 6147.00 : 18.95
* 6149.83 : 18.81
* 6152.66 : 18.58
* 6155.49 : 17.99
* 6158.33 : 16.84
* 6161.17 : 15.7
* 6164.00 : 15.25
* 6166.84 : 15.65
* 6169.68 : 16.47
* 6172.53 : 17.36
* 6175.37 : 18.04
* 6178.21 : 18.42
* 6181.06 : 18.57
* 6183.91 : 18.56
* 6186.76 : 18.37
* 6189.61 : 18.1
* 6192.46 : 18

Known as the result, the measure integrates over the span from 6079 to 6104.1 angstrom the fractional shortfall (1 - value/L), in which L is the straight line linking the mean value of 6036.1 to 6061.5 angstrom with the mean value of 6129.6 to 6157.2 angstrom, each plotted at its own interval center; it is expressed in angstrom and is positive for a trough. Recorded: 0.0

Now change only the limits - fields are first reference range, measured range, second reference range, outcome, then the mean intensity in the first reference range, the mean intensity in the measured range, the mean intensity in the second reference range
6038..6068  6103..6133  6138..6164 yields 0.28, 19.5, 18.3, 18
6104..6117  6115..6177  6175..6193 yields 2.86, 18.8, 17.7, 18.3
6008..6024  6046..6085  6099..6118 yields -0.97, 19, 19.4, 18.8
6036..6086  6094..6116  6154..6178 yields -0.79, 19.5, 19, 16.8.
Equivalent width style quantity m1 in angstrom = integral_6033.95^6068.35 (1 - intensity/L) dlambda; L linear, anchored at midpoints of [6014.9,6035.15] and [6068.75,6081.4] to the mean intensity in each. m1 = -0.2 angstrom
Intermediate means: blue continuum 19.2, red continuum 19.5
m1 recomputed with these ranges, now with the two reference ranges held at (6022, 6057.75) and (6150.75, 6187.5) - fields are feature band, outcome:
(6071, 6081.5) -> -0.3 angstrom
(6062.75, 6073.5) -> -0.2 angstrom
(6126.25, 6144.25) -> -0.5 angstrom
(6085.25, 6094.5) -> -0.3 angstrom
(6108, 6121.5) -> -0.1 angstrom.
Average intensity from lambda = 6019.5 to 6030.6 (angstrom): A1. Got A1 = 19.1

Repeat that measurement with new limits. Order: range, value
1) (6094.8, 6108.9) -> 19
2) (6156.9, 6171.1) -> 16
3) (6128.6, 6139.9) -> 18.4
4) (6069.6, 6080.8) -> 19.6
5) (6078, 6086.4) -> 19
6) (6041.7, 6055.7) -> 19.7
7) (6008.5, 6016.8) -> 19.1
